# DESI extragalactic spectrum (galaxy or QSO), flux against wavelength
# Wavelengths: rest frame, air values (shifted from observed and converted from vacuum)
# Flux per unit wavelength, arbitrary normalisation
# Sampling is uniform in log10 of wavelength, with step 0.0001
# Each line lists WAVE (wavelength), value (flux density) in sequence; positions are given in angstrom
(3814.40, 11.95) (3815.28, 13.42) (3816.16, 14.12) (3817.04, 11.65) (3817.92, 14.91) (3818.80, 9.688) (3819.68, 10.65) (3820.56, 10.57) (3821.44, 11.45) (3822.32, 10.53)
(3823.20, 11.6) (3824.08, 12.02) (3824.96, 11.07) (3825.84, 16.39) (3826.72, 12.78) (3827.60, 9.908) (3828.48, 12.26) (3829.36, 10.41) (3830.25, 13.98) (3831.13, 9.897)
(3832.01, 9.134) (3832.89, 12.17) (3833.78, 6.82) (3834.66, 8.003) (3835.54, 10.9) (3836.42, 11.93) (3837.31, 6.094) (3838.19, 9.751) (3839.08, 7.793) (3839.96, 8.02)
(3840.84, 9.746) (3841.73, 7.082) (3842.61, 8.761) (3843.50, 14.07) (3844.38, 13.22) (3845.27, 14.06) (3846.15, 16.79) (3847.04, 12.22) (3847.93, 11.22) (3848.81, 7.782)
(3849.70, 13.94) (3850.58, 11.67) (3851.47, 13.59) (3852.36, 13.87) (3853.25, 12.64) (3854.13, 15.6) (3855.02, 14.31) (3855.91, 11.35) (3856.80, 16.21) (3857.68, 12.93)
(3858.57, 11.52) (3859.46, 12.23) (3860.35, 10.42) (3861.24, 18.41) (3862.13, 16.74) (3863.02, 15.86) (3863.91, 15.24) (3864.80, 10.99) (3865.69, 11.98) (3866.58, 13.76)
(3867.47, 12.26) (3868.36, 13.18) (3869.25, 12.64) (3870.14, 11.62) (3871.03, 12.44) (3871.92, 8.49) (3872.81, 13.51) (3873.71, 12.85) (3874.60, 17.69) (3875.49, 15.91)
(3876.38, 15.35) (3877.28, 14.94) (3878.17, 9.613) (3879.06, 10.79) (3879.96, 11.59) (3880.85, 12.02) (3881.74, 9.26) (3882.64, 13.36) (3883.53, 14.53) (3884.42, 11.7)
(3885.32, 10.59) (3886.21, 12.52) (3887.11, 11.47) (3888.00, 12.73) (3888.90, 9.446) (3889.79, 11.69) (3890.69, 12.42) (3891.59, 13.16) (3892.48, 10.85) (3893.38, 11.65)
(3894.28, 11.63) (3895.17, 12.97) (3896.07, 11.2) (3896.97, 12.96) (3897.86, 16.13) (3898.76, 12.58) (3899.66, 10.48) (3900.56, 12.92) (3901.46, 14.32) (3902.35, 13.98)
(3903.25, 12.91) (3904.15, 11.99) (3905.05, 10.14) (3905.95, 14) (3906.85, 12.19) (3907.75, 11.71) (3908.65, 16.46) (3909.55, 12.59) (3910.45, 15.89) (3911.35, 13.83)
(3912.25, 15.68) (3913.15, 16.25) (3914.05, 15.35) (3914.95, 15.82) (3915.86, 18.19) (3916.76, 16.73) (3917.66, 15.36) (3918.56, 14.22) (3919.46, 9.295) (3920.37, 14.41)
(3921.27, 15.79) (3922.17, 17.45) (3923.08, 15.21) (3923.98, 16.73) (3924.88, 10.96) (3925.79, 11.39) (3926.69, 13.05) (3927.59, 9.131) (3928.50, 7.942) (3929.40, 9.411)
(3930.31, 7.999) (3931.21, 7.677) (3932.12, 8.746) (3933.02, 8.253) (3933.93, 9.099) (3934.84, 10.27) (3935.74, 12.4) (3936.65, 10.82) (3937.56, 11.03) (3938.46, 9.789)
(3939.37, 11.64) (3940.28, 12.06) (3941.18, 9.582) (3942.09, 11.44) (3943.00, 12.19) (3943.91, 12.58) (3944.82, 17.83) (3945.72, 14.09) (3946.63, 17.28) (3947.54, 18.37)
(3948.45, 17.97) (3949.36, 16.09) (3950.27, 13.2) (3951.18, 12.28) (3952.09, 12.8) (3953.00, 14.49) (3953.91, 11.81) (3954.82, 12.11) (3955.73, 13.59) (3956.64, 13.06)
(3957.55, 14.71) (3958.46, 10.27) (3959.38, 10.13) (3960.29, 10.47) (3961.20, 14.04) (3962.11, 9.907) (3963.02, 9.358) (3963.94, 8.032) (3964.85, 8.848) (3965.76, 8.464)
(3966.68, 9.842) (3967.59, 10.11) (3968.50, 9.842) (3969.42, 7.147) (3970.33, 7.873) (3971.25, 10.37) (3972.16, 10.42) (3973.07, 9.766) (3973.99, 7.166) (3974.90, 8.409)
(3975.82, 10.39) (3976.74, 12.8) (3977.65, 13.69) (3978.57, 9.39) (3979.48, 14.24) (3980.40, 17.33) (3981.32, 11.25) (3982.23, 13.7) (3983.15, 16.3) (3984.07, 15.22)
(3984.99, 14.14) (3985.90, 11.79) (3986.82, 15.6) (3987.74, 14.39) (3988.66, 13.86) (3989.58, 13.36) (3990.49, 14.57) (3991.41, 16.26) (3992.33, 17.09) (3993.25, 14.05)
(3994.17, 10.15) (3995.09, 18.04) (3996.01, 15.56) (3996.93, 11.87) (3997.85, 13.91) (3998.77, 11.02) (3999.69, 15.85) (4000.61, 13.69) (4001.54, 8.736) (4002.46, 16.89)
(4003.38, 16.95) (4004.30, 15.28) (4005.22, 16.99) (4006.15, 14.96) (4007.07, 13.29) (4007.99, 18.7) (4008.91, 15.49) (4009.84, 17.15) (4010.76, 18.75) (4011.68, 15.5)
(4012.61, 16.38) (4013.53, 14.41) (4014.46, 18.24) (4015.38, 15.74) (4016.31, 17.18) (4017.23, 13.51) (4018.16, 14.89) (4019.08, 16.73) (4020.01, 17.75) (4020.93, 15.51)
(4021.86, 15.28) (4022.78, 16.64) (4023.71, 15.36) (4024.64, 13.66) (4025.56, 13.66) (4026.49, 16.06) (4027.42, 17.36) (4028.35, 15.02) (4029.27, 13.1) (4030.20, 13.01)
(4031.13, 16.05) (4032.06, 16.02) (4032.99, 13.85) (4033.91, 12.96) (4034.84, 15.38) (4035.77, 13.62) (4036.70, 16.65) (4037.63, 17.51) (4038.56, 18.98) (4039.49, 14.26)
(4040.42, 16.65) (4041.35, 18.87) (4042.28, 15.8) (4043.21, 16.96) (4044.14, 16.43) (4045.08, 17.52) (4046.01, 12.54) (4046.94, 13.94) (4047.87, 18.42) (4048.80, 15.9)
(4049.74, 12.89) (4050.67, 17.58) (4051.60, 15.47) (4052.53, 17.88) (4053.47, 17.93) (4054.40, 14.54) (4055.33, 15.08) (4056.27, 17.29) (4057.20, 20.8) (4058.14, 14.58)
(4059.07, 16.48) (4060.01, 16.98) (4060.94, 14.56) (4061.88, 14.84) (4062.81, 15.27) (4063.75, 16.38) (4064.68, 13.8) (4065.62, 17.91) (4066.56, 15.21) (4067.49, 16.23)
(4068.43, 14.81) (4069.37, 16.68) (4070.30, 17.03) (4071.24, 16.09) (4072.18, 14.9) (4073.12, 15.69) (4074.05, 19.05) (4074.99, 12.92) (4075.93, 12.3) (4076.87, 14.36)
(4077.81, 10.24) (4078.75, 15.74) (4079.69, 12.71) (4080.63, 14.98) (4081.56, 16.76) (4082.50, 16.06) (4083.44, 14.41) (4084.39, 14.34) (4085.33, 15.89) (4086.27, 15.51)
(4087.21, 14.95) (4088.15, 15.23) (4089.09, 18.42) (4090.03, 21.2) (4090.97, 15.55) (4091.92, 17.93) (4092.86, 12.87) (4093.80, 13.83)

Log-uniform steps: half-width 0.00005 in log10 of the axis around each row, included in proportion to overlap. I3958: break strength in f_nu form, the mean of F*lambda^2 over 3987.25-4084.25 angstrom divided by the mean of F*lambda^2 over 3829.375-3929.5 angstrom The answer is 1.32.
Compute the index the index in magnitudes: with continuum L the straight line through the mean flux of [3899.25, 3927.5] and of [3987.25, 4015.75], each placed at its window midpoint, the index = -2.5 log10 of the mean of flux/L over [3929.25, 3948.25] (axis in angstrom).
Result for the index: 0.22 mag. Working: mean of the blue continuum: 14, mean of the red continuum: 15.1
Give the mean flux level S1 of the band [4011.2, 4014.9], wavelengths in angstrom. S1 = 16.1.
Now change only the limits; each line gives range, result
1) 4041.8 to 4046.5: 15.8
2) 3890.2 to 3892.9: 12.1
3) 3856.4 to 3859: 13.6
